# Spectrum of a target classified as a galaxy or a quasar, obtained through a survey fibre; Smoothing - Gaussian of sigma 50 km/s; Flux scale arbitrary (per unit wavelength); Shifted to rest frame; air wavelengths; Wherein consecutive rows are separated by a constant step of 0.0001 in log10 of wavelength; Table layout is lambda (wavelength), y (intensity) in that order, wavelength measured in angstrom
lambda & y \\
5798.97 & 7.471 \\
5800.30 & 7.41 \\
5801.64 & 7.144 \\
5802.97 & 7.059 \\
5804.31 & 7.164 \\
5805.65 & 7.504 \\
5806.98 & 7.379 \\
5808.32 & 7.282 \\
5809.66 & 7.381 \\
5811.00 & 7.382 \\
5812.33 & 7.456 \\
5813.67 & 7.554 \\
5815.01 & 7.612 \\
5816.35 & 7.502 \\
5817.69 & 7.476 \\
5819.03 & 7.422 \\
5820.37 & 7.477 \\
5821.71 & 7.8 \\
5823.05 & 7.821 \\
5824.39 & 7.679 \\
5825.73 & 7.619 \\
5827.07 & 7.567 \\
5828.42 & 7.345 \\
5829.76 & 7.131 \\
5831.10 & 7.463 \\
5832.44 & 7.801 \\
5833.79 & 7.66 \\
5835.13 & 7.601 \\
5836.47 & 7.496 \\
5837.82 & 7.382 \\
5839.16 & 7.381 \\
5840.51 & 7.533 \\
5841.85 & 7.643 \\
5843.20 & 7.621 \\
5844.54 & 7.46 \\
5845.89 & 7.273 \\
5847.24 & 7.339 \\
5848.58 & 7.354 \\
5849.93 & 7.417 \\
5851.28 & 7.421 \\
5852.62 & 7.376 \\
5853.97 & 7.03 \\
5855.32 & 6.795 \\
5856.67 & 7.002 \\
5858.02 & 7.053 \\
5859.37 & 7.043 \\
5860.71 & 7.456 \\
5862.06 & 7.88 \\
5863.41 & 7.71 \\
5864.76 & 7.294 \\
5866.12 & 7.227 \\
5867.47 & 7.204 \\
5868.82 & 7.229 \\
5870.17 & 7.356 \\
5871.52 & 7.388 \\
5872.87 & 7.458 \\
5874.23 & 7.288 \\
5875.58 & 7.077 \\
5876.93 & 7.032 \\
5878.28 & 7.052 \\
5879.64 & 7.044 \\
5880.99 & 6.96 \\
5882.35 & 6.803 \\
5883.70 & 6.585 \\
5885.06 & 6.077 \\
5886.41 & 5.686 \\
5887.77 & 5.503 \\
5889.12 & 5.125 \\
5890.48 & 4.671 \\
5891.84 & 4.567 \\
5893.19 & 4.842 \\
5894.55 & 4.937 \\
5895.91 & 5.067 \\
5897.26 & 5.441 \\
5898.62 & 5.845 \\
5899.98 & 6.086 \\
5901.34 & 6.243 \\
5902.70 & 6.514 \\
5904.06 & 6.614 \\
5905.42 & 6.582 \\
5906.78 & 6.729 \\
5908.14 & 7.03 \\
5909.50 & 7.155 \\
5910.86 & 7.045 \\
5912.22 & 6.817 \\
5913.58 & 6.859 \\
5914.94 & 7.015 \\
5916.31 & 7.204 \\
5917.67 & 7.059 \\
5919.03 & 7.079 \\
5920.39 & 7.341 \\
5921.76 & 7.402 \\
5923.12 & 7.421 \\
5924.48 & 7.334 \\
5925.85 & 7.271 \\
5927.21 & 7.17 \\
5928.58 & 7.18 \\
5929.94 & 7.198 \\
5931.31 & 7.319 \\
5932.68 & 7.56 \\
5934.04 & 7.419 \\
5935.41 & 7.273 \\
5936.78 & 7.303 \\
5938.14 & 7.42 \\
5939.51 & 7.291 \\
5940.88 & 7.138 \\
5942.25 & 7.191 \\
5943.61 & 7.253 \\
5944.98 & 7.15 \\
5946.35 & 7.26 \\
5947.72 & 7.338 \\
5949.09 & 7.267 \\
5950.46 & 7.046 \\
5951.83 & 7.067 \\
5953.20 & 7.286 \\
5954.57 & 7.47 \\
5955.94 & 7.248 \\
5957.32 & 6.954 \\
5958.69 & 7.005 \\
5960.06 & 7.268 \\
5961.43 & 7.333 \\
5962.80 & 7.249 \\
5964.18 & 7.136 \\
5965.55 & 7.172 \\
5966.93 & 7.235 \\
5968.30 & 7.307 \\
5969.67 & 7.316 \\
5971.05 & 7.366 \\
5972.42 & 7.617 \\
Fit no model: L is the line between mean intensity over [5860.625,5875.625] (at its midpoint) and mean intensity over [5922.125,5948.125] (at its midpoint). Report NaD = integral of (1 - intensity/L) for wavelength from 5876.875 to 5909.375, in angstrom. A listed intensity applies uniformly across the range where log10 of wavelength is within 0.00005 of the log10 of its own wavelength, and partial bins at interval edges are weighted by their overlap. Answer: 5.8 angstrom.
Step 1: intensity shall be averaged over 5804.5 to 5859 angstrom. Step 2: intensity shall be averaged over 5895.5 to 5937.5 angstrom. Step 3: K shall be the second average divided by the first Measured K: 0.93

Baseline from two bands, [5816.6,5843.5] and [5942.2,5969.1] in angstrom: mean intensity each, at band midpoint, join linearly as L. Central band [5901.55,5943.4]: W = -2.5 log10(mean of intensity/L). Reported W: 0.027 mag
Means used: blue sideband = 7.54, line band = 7.12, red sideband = 7.21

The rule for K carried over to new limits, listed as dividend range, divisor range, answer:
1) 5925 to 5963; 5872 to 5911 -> 1.16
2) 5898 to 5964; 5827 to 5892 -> 1.00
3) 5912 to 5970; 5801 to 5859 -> 0.97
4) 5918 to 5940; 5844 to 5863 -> 1.00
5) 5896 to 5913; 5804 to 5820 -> 0.87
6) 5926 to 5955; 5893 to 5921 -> 1.12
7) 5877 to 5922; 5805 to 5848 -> 0.84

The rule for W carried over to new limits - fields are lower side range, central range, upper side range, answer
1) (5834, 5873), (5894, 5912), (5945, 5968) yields 0.16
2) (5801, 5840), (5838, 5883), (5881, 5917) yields -0.08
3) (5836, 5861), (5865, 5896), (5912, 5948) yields 0.14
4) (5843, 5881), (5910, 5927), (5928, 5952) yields 0.02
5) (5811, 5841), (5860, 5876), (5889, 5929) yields -0.06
